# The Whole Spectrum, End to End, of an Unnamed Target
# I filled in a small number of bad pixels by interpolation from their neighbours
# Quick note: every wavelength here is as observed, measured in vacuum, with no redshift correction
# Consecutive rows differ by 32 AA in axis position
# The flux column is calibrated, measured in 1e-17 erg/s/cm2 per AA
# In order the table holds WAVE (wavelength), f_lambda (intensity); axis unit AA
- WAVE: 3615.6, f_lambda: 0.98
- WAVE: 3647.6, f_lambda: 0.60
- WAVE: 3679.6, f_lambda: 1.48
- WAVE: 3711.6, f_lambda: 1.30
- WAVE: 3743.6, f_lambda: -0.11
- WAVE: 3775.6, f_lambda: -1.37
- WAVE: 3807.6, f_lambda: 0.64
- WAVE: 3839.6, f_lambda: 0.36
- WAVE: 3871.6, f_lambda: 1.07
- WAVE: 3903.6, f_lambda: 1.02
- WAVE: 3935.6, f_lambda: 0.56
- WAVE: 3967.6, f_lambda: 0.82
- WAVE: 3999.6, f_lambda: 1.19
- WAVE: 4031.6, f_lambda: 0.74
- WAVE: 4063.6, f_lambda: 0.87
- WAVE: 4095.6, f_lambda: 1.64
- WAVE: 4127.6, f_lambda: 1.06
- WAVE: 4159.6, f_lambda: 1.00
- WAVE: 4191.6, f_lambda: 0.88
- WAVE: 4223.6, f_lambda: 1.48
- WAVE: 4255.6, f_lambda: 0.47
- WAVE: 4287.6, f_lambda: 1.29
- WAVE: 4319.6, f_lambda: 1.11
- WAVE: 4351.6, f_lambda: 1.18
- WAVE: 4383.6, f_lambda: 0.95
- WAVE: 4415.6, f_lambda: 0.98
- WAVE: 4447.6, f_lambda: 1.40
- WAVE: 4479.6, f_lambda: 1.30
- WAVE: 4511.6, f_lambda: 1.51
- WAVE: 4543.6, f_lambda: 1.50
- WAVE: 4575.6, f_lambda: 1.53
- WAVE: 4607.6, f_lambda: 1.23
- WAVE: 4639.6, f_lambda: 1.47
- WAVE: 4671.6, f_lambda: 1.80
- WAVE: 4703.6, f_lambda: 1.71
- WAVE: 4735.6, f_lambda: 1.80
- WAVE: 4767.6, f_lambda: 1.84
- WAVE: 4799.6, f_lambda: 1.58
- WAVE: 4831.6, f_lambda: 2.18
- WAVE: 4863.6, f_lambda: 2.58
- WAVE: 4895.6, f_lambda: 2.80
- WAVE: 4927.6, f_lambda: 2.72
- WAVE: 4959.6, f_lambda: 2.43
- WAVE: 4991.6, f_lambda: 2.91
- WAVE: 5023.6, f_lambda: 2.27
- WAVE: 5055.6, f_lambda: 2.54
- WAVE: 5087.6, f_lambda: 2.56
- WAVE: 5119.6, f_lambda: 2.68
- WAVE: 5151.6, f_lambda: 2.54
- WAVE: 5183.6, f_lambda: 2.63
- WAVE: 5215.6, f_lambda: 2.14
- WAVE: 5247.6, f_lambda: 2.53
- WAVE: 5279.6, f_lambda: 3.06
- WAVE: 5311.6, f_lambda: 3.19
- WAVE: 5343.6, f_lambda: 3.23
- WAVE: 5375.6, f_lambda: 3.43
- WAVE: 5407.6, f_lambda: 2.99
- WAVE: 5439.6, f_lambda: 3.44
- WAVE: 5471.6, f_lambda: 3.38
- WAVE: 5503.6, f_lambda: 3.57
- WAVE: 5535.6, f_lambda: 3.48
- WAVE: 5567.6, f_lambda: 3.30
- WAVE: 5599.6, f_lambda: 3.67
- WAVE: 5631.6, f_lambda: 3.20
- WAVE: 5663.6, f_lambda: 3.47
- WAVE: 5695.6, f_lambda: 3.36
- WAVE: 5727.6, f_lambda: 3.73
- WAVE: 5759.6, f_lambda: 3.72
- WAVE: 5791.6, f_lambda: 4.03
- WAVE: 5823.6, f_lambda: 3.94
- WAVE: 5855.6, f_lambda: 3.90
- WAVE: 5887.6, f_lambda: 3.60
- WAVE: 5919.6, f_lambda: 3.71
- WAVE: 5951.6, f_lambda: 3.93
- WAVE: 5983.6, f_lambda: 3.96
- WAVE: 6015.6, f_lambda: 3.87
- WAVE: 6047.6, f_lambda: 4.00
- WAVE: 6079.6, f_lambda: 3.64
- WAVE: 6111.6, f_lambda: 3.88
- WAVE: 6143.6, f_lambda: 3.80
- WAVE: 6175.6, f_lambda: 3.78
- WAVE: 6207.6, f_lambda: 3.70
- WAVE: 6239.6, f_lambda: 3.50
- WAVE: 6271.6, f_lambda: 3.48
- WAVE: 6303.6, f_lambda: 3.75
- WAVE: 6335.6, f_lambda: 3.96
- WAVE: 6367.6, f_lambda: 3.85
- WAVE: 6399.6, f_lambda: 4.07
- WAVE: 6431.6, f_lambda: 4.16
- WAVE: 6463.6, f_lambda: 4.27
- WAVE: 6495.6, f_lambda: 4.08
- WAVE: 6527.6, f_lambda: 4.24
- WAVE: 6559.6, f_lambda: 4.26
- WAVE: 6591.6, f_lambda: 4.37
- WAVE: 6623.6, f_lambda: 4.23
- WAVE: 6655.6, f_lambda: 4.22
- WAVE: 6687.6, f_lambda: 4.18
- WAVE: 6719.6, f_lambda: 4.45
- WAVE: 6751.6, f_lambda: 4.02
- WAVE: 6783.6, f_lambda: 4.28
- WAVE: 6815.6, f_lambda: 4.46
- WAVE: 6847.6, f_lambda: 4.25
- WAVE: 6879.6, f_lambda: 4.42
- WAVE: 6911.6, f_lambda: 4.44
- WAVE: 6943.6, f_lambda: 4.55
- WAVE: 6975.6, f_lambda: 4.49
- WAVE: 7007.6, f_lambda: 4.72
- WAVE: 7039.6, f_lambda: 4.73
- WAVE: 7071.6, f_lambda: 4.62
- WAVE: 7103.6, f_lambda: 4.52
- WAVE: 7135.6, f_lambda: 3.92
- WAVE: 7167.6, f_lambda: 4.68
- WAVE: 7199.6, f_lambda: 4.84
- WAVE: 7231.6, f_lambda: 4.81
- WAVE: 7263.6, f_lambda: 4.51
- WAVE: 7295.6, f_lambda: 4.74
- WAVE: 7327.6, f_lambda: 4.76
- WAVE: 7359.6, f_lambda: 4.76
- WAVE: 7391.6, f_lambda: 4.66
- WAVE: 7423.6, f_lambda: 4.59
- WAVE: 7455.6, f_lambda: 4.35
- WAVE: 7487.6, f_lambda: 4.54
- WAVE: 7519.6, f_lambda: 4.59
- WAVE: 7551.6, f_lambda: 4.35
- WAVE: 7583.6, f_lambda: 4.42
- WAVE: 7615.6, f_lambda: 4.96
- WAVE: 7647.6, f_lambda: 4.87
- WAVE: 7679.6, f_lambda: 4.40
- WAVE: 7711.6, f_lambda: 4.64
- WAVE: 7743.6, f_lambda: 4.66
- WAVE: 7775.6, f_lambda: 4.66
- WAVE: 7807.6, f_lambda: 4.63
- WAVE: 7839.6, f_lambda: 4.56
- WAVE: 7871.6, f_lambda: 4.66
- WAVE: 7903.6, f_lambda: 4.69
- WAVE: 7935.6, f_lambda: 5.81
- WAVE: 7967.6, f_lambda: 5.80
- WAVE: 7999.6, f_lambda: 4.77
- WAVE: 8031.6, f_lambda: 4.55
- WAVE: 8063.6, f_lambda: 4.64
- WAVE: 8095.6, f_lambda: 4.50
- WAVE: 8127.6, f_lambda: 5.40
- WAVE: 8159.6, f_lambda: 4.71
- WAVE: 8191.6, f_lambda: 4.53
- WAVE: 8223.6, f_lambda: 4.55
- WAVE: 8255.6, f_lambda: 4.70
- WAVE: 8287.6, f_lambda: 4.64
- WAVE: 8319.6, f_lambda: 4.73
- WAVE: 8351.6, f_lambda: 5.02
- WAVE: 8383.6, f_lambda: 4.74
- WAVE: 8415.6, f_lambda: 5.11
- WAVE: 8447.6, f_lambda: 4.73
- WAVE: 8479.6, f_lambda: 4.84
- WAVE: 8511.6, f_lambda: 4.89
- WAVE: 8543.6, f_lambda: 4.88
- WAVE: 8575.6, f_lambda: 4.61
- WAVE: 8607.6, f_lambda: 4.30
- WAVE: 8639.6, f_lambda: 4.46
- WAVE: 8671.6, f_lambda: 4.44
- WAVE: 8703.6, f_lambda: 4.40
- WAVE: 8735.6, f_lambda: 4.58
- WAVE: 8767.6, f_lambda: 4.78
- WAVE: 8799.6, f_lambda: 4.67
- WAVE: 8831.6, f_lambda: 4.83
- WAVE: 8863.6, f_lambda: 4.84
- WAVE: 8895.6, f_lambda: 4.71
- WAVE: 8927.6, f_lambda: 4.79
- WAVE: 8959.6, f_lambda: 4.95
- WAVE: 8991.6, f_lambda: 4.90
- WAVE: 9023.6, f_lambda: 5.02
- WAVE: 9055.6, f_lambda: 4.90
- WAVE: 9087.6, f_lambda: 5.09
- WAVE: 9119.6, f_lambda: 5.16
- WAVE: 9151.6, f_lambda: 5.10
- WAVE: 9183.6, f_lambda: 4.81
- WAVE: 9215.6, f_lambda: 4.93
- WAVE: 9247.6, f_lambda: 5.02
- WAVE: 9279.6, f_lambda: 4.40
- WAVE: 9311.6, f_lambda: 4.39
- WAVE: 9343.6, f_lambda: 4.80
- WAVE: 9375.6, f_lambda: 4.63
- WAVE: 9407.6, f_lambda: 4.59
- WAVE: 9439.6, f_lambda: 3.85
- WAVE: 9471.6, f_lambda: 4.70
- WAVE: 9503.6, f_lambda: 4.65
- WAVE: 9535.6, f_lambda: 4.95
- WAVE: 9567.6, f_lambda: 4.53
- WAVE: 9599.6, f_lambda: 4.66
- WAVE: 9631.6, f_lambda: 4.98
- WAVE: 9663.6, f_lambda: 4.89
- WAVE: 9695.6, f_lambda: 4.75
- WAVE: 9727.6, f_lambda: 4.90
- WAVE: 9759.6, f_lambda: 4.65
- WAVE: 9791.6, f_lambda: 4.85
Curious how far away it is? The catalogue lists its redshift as 0.209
